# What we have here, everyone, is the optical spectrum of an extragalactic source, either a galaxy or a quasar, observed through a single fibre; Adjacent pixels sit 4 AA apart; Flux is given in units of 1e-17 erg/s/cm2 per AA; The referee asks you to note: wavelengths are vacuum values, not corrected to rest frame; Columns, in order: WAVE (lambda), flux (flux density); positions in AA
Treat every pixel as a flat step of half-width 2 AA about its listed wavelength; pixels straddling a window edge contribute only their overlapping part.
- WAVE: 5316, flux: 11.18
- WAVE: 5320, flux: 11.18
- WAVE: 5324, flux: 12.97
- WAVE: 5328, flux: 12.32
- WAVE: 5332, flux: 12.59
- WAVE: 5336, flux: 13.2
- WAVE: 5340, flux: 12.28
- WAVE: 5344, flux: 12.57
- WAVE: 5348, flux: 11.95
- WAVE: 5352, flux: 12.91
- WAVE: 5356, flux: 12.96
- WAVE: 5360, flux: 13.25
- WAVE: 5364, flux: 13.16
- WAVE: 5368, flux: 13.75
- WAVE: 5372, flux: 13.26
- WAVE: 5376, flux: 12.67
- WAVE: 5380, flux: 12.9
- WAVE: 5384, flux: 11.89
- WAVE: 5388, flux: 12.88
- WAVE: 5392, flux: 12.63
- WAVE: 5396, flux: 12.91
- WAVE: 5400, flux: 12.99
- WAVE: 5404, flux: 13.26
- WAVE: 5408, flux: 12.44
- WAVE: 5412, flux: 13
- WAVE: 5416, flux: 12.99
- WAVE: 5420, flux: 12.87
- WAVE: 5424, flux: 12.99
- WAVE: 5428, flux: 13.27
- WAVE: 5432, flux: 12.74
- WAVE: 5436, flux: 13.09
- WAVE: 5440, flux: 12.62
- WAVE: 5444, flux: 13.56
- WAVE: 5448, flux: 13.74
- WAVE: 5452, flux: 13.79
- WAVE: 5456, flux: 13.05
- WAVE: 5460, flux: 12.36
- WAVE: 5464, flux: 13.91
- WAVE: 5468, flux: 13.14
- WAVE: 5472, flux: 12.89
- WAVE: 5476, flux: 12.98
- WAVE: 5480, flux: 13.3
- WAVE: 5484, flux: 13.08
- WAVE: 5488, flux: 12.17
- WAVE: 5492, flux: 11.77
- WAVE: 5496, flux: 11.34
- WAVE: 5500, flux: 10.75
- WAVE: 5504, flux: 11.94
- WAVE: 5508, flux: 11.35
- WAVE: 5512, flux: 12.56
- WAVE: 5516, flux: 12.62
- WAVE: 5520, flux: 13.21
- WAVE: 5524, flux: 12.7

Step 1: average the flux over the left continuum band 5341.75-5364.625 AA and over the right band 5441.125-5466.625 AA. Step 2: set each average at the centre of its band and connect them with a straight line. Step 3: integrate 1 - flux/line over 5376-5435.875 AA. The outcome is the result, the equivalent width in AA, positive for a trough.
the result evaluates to 1.1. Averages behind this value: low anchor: 12.8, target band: 12.8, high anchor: 13.4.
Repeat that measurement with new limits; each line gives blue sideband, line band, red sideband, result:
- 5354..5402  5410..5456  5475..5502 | -2.2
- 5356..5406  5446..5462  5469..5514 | -1.0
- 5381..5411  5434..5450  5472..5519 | -1.0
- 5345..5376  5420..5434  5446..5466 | 0.3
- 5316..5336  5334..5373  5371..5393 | -1.4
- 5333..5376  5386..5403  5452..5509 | -0.1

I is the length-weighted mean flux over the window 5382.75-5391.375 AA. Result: 12.5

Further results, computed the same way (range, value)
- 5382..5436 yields 12.8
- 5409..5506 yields 12.8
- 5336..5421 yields 12.8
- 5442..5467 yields 13.4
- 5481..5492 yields 12.5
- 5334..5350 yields 12.5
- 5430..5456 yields 13.2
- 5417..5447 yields 13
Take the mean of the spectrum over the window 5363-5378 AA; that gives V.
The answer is 13.2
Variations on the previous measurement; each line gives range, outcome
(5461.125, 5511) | 12.4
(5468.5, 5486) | 13.1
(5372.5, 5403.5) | 12.8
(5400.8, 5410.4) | 12.9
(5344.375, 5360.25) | 12.7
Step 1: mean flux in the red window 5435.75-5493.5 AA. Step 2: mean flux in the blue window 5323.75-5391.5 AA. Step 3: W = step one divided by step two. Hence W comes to 1.0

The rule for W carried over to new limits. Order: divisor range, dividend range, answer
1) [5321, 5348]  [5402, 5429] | 1.03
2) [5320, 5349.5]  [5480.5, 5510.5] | 0.95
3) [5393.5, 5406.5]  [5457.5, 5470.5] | 1.01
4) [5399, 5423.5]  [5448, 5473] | 1.02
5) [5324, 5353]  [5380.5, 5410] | 1.01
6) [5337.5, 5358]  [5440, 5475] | 1.06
